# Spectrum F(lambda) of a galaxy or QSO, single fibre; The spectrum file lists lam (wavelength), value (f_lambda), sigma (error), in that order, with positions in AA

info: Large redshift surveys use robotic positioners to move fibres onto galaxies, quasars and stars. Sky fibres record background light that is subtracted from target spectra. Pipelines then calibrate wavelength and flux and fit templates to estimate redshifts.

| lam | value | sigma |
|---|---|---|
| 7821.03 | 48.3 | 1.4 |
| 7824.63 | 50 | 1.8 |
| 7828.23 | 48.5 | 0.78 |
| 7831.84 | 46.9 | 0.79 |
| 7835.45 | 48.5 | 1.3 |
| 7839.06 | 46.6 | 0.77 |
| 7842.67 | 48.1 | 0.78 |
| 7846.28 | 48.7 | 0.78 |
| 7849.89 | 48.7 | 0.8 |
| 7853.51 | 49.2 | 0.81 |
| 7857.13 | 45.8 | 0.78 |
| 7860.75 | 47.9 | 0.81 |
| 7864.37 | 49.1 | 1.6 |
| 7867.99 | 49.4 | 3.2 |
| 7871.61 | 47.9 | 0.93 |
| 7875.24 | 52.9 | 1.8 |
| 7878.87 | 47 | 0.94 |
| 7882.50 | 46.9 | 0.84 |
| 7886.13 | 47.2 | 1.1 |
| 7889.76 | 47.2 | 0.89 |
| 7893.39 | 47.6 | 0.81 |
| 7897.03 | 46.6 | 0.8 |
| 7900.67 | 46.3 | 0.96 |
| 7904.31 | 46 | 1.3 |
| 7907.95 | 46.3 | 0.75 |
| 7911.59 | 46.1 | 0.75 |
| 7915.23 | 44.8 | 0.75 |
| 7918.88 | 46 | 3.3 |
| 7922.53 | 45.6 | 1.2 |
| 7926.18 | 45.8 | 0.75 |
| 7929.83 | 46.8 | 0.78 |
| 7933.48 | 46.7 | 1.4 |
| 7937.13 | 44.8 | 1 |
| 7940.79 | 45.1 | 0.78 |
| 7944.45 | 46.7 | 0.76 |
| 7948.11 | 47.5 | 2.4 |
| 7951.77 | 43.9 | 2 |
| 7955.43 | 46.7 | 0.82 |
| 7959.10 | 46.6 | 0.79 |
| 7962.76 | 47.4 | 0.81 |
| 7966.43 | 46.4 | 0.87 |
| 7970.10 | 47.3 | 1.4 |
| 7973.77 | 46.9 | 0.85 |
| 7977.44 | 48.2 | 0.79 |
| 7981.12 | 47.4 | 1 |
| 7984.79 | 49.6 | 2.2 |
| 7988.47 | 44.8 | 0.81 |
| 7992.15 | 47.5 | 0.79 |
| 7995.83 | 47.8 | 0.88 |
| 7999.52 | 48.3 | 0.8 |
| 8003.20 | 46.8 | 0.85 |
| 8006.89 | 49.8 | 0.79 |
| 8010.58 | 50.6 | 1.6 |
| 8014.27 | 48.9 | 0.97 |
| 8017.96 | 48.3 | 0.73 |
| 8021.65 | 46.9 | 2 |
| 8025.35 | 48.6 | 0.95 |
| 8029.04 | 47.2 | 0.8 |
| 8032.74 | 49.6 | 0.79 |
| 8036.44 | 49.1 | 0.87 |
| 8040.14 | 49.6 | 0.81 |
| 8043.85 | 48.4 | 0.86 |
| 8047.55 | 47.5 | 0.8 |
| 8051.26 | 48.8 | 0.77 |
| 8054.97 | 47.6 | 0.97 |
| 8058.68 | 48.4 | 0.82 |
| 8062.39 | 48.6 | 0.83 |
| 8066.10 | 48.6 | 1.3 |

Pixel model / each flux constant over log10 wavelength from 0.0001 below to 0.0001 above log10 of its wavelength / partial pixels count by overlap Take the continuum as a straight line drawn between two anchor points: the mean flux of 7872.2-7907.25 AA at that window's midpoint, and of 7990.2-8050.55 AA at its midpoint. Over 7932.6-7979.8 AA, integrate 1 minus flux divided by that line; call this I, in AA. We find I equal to 1.5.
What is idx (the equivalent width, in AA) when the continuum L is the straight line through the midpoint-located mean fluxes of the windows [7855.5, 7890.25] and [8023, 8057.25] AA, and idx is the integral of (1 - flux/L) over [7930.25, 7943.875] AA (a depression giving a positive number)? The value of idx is 0.7 AA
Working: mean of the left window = 48.2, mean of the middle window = 45.8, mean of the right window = 48.5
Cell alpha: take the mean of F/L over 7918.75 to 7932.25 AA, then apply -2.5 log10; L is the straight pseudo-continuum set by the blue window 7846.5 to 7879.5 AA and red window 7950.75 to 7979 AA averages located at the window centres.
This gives 0.03 mag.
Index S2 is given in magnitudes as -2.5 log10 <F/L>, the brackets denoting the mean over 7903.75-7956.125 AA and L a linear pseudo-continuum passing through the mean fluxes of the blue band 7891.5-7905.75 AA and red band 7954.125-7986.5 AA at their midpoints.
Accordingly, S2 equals 0.025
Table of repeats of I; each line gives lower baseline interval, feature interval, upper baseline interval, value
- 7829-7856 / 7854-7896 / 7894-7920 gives -0.9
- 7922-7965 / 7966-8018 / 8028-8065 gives -0.7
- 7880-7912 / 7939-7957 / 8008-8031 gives 0.6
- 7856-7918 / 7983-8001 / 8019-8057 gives 0.2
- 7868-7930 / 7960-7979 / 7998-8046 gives 0.3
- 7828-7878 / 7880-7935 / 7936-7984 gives 1.3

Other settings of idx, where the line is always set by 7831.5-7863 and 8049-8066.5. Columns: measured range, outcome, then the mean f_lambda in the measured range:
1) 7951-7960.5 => 0.4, 45.9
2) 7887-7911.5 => 0.7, 46.7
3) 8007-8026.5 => -0.2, 48.8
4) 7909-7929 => 1.0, 45.7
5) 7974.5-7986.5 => 0.0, 48.3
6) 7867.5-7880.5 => -0.4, 49.3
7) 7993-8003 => 0.1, 47.8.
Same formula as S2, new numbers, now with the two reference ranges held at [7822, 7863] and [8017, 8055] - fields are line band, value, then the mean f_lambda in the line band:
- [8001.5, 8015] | -0.02 mag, 49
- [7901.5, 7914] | 0.05 mag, 46.1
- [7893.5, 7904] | 0.04 mag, 46.5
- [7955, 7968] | 0.03 mag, 46.8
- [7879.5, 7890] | 0.02 mag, 47.1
